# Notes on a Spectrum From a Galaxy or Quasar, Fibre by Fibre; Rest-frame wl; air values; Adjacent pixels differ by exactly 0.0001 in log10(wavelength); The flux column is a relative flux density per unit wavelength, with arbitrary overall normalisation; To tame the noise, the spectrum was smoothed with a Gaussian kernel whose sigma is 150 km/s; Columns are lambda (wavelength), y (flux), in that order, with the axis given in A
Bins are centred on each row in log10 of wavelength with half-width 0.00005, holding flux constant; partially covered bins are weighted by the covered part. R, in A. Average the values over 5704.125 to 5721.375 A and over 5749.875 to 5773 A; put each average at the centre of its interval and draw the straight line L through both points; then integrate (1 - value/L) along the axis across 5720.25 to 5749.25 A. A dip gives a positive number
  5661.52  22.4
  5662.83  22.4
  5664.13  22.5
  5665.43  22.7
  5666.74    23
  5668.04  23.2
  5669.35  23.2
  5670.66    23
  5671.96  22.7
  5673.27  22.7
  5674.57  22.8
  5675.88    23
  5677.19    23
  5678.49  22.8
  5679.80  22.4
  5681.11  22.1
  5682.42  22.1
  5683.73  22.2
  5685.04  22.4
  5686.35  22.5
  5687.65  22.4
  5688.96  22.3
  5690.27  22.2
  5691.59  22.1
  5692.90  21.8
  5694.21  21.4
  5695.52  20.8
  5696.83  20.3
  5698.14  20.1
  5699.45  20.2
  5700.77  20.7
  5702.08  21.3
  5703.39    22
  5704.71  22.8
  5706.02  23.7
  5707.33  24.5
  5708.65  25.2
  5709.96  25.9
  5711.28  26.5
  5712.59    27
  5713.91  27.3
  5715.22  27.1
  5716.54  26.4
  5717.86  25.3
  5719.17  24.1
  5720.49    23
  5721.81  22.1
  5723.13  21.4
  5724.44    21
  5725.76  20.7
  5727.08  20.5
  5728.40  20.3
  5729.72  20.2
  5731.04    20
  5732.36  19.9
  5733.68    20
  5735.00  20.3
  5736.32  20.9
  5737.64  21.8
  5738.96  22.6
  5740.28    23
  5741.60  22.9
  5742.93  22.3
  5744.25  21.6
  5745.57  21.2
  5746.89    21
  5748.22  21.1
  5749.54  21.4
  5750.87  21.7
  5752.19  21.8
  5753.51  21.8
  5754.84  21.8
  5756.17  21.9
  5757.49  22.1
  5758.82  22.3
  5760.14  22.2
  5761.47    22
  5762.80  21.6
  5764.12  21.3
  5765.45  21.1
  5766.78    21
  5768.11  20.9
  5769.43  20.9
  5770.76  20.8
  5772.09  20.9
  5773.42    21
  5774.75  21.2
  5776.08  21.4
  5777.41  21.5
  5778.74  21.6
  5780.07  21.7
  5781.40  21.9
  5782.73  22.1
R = 2.8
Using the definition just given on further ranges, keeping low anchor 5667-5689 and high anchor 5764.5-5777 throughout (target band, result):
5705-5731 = -2.0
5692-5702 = 0.7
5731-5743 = 0.1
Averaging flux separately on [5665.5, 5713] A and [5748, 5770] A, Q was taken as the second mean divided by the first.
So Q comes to 0.95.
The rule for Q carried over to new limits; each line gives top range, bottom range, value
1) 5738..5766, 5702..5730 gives 0.92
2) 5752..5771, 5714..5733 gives 0.96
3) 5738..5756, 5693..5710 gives 0.99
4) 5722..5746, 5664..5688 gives 0.93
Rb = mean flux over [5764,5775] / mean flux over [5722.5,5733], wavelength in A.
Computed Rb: 1.02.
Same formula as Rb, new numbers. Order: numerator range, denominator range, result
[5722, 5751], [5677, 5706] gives 0.97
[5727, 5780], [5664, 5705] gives 0.97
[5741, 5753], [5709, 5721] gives 0.84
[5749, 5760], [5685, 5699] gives 1.01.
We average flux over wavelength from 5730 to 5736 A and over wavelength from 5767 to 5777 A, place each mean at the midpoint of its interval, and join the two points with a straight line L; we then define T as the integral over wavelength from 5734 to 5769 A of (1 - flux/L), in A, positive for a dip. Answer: -1.9 A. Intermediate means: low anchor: 20.1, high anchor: 21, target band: 21.7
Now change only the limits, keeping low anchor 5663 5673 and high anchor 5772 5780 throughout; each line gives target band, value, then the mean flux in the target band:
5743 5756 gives 0.10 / 21.5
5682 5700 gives 0.73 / 21.6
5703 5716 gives -1.75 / 25.3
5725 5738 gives 0.90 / 20.4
